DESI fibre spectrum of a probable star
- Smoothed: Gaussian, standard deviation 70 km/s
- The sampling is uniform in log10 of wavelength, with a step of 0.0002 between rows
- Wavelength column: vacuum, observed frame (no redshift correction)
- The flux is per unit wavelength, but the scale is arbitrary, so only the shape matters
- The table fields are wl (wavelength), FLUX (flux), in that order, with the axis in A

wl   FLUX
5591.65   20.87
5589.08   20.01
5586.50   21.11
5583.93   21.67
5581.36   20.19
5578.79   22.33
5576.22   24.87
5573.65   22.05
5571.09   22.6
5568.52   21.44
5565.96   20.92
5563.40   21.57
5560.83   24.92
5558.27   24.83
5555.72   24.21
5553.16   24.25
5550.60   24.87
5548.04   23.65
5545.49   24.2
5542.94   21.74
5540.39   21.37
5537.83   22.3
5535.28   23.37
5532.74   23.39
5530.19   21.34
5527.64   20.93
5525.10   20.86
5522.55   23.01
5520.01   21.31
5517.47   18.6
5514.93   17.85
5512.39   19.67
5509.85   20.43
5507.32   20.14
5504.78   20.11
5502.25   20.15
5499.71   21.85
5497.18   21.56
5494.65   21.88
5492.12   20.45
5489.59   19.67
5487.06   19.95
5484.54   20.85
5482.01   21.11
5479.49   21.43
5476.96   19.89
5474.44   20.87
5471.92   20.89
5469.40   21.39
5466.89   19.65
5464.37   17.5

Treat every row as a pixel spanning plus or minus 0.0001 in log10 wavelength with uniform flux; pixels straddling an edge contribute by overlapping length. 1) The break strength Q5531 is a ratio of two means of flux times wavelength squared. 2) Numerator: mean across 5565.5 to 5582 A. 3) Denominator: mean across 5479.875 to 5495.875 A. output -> 1.11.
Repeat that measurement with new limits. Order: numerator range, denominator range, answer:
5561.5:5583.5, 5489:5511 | 1.09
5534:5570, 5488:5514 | 1.15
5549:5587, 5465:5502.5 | 1.13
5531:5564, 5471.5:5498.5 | 1.15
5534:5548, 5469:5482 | 1.11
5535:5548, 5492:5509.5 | 1.10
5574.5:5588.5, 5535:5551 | 0.97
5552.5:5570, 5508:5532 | 1.14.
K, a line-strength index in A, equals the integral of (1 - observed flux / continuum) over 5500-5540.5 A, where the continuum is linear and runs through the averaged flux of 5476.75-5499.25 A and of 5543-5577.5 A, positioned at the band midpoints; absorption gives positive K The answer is 1.9 A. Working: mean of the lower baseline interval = 20.8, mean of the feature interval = 20.9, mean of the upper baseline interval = 23.4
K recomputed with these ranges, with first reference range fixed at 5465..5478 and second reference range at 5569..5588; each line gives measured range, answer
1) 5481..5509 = 0.11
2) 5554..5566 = -0.99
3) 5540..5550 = -0.68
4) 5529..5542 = -0.58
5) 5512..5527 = 0.62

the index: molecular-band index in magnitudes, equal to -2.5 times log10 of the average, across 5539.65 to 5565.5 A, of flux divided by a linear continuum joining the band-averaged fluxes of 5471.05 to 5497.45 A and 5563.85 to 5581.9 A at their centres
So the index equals -0.083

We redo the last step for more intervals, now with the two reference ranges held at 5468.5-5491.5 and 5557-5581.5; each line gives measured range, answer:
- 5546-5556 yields -0.09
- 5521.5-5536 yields -0.02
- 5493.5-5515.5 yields 0.04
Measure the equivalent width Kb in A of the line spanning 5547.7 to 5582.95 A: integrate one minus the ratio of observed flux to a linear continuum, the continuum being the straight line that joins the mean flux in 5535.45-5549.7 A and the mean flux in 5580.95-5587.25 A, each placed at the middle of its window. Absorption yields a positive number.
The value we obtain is -1.9 A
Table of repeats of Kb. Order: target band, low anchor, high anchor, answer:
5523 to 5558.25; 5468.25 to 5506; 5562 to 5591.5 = -2.6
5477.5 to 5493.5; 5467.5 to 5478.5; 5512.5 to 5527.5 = 0.0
